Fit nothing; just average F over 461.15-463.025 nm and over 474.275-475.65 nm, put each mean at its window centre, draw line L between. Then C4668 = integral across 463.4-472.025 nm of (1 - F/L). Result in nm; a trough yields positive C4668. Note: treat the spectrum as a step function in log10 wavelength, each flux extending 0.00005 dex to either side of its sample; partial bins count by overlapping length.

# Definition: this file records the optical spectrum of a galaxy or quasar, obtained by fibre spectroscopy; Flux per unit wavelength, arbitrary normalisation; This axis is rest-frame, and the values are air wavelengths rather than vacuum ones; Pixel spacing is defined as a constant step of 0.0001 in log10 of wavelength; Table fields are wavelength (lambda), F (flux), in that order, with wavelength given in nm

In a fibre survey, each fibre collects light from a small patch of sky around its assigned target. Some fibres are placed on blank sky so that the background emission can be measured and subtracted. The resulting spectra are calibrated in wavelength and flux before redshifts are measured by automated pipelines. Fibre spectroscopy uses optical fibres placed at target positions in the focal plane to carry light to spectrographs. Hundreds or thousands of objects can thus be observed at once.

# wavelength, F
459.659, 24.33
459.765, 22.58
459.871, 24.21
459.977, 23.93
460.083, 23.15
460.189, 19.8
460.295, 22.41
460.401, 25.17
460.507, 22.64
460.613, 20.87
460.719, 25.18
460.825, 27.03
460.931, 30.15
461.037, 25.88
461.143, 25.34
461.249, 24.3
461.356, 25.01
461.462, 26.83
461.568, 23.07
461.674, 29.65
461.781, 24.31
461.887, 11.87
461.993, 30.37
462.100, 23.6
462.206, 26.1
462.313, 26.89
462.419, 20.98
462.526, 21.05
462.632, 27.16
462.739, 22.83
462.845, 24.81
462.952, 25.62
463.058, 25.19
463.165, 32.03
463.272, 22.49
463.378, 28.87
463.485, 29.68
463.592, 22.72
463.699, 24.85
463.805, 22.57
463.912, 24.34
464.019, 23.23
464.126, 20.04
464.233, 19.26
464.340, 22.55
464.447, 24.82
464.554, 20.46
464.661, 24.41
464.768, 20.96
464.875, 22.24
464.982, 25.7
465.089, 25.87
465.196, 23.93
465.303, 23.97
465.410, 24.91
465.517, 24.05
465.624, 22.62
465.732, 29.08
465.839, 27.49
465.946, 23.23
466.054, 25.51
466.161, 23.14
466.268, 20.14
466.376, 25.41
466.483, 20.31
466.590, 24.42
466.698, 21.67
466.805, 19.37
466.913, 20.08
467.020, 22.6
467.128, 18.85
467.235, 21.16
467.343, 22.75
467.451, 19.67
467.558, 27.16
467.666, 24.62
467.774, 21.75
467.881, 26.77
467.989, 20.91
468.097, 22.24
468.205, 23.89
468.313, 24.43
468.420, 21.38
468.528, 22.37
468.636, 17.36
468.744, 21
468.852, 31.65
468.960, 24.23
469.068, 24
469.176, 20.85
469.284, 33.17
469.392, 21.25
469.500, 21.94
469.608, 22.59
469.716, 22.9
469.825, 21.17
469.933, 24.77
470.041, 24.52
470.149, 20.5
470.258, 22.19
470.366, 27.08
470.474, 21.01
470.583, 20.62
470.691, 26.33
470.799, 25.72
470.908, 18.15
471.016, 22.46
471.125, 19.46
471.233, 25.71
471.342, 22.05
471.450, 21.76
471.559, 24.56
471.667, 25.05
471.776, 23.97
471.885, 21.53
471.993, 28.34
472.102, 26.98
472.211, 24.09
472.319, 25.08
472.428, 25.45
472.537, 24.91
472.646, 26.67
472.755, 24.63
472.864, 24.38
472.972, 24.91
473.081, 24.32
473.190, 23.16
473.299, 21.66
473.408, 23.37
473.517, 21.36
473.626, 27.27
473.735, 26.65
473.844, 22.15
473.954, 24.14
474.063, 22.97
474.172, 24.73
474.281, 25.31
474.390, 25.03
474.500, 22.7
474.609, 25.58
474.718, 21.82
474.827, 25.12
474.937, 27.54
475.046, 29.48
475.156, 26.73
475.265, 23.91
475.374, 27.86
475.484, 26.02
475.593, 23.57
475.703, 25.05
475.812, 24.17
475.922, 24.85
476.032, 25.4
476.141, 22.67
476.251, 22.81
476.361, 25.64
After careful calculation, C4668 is 0.55 nm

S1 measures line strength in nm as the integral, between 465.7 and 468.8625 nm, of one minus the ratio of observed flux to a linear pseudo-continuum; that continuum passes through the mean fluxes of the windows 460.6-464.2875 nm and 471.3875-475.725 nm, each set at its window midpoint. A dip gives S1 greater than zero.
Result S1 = 0.24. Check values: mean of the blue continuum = 24.7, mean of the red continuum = 24.7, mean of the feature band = 22.9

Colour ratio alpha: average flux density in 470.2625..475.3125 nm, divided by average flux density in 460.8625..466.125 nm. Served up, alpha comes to 1.0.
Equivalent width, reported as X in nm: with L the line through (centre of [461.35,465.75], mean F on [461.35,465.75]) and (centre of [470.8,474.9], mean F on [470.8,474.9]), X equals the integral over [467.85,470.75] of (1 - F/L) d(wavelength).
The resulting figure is 0.092 nm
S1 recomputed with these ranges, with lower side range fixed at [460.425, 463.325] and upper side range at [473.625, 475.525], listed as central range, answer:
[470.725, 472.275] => 0.094 nm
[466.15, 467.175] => 0.141 nm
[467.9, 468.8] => 0.112 nm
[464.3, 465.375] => 0.061 nm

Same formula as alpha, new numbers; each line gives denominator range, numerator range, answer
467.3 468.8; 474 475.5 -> 1.12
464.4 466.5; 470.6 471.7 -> 0.96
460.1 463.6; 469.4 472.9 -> 0.95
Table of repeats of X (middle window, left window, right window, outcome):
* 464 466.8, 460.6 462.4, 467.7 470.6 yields 0.09 nm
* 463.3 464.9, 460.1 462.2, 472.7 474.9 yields 0.06 nm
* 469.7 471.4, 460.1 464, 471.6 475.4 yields 0.14 nm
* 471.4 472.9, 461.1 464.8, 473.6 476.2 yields 0.00 nm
